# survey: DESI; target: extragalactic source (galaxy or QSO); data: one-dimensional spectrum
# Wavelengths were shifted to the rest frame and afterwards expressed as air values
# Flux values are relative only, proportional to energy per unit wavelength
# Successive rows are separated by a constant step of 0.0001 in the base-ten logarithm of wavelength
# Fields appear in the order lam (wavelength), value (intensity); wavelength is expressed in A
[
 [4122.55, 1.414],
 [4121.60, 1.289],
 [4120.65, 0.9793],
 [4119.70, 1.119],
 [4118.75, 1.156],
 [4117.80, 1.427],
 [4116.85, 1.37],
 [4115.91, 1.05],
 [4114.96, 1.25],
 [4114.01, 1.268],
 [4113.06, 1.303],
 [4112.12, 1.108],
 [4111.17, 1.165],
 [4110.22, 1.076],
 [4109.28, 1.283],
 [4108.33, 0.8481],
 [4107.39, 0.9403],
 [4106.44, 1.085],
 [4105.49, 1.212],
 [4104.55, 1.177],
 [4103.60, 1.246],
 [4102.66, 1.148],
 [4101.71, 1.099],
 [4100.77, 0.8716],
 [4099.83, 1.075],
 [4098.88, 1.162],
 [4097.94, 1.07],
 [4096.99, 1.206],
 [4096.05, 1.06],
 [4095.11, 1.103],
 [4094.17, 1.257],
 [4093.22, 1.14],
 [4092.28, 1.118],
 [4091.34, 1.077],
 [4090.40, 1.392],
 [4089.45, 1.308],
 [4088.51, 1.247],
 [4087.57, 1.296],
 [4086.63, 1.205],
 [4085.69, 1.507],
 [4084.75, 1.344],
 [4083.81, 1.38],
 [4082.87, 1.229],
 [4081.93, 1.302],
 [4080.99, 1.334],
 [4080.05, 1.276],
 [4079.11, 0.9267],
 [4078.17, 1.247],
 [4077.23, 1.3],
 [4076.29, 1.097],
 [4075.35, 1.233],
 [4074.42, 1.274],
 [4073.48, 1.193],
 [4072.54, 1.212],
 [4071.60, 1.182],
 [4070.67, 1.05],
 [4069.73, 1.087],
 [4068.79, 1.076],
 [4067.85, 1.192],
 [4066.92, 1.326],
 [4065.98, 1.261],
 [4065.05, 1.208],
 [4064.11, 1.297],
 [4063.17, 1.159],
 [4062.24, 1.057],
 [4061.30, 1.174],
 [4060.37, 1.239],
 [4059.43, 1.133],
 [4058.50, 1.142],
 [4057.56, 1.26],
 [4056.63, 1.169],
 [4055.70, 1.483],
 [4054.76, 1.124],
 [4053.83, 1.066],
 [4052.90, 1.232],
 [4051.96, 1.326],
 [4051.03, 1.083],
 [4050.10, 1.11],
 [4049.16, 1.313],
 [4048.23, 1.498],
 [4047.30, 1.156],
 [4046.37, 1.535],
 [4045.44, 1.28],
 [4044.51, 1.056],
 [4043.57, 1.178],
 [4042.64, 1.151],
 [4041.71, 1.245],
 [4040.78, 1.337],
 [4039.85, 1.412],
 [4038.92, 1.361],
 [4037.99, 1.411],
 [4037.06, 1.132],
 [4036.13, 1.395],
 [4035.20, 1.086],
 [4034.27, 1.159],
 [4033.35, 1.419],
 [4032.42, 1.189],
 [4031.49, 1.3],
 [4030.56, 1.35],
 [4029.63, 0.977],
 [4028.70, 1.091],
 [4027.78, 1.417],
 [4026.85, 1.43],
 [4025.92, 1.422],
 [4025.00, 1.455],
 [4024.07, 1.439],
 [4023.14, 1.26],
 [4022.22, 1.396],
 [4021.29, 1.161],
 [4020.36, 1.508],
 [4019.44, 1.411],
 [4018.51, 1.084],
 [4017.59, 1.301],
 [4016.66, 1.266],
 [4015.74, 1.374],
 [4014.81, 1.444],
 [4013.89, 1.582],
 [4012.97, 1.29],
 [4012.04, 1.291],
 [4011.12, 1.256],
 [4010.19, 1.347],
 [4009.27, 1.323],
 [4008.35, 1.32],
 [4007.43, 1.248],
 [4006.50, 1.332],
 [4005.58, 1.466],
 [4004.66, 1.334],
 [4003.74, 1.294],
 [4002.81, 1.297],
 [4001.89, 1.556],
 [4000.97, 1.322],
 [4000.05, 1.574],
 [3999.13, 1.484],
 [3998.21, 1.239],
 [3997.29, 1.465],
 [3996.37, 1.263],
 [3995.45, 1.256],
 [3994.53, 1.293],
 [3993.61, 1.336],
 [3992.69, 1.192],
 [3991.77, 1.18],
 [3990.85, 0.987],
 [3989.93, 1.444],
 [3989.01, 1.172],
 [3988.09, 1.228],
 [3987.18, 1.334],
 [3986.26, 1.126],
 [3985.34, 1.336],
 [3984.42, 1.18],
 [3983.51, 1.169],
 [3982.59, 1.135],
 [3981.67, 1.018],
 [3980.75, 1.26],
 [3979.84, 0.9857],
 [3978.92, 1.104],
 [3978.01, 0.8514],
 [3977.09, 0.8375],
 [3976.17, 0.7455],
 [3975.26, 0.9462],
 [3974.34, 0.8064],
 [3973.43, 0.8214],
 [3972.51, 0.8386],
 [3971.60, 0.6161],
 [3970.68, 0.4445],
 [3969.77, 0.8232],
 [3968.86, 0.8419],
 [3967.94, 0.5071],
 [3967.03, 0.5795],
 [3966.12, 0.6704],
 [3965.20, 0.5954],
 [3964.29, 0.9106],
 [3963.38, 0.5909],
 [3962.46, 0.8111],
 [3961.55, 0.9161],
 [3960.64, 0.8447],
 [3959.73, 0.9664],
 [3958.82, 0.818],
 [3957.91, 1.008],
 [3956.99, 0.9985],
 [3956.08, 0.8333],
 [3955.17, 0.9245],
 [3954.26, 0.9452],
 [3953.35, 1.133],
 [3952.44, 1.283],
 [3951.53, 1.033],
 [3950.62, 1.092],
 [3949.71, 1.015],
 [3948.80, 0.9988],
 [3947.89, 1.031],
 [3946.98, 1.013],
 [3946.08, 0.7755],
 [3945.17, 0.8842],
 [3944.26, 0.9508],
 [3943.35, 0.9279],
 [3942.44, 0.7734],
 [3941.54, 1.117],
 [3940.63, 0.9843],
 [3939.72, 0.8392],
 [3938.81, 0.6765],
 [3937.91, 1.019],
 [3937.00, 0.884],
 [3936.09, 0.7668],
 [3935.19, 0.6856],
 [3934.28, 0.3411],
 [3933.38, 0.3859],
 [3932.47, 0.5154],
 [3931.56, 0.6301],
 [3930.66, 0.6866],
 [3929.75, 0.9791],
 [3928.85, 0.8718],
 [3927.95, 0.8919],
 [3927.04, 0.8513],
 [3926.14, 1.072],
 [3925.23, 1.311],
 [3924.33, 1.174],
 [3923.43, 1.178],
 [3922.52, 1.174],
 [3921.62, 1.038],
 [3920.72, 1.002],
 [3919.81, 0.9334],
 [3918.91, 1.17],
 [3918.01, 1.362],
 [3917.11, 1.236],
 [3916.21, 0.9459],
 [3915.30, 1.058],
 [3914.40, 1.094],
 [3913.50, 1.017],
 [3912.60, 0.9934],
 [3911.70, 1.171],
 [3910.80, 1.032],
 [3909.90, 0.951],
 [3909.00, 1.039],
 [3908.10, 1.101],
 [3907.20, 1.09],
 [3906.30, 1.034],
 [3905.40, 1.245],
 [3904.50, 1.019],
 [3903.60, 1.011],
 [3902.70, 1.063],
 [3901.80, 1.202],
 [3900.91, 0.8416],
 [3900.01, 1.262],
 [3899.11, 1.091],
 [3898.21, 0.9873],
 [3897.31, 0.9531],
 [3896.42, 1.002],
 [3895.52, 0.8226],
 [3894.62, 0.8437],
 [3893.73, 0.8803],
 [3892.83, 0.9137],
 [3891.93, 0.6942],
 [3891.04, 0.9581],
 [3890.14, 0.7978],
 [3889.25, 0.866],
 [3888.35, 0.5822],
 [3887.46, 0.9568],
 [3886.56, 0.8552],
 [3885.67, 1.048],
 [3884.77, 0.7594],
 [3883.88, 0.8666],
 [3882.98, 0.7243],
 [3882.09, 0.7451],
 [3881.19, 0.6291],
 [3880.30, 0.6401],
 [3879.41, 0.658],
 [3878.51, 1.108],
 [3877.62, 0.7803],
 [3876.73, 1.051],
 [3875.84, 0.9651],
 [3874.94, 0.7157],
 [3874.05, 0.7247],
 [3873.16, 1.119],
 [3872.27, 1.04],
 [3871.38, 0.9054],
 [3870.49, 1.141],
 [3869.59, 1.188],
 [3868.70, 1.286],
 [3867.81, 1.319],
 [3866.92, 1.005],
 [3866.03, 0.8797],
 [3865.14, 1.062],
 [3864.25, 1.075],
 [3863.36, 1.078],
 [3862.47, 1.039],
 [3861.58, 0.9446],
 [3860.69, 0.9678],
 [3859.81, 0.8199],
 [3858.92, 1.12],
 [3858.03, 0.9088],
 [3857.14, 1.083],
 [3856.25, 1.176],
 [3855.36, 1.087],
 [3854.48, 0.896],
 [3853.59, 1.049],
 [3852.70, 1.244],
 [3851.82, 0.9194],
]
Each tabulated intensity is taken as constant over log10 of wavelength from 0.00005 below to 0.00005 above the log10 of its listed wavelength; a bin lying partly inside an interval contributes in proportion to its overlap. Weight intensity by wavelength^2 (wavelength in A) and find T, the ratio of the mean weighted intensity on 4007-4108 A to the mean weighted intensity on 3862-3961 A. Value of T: 1.4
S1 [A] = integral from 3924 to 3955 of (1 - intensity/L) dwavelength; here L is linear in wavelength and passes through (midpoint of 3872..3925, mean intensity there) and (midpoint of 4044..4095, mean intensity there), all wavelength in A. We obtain 4.1 A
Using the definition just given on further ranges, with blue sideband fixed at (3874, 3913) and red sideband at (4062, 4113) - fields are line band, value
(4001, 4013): -2.90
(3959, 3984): 4.64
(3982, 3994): -1.86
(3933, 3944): 2.20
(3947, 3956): -0.33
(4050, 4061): -0.58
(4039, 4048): -1.18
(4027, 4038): -1.32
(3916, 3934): 0.04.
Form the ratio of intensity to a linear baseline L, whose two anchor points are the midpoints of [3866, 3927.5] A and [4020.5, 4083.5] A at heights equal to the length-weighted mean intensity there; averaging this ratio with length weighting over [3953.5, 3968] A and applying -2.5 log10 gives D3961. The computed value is 0.308 mag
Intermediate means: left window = 0.989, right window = 1.24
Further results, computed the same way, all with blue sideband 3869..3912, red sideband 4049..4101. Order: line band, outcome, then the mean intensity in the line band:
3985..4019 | -0.196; 1.31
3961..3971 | 0.429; 0.704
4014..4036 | -0.159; 1.31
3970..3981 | 0.244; 0.847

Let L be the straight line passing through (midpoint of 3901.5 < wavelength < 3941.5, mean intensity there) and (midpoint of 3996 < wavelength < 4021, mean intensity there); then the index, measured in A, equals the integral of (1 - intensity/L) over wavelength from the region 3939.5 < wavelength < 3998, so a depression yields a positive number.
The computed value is 9.88 A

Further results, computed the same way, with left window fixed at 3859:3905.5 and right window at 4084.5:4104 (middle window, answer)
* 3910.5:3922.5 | -1.2 A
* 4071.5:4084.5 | -0.7 A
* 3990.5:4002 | -2.6 A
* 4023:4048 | -3.7 A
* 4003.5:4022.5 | -4.2 A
